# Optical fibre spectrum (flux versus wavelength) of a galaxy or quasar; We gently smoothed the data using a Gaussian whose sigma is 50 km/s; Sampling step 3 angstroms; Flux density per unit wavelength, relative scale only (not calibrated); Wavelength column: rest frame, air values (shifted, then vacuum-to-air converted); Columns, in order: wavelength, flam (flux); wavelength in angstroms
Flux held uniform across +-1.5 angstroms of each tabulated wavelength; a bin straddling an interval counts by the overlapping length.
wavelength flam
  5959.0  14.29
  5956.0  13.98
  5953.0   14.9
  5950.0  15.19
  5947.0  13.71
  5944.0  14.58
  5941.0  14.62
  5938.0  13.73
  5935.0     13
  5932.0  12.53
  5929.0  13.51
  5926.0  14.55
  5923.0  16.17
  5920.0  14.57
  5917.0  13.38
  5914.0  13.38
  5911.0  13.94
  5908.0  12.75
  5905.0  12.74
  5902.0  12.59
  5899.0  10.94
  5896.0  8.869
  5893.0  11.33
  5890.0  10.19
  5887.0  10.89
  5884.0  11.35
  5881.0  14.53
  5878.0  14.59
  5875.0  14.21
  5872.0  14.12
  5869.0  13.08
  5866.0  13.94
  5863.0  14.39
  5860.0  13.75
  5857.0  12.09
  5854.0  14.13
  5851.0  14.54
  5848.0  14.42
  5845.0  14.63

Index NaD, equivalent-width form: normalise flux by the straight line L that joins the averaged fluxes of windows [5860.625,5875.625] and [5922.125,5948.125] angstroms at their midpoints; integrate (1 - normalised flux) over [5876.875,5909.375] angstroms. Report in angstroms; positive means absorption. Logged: 4.9 angstroms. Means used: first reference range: 13.9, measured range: 11.9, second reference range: 14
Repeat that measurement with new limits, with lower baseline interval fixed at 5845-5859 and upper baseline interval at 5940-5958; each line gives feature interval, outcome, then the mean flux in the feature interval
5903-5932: 1.0 angstroms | 13.8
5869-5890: 1.5 angstroms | 13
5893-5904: 2.5 angstroms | 11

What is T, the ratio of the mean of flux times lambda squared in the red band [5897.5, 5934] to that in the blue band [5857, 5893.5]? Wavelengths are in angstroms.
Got 1.04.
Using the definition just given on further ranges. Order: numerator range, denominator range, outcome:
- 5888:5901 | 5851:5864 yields 0.77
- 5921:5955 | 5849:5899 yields 1.13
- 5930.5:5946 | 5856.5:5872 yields 1.03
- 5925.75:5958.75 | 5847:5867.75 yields 1.04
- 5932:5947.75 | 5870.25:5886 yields 1.03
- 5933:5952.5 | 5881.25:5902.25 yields 1.31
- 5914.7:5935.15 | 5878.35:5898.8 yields 1.25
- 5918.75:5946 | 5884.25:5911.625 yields 1.24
